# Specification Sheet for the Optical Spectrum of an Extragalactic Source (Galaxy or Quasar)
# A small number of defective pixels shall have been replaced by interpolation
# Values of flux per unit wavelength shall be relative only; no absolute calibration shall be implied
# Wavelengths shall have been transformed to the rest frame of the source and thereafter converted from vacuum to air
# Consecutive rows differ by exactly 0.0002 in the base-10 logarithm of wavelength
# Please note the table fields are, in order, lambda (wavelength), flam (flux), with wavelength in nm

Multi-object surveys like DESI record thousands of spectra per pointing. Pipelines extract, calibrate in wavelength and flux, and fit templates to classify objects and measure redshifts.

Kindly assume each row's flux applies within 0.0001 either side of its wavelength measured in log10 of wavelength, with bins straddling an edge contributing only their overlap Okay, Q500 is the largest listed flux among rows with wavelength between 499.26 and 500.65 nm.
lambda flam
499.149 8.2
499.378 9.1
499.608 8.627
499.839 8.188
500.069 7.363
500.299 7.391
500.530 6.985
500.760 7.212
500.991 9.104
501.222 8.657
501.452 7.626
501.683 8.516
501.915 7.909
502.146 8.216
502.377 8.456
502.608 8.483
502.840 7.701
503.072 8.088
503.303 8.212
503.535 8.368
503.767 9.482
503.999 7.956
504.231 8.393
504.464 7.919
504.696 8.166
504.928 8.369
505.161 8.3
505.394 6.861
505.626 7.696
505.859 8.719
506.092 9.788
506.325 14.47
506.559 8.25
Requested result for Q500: 9.1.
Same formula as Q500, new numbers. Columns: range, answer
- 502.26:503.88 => 9.482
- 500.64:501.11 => 9.104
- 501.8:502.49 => 8.456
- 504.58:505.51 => 8.369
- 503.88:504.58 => 8.393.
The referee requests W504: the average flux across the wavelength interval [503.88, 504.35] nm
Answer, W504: 8.17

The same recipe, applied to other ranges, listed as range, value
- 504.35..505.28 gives 8.19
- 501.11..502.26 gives 8.18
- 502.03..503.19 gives 8.19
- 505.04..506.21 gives 8.28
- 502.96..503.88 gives 8.54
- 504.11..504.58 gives 8.15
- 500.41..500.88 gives 7.11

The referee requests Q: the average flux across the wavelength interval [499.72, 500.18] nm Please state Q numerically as 7.77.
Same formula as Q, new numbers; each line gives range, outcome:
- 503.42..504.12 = 8.6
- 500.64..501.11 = 8.15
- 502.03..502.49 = 8.34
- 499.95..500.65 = 7.26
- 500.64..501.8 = 8.22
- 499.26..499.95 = 8.64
